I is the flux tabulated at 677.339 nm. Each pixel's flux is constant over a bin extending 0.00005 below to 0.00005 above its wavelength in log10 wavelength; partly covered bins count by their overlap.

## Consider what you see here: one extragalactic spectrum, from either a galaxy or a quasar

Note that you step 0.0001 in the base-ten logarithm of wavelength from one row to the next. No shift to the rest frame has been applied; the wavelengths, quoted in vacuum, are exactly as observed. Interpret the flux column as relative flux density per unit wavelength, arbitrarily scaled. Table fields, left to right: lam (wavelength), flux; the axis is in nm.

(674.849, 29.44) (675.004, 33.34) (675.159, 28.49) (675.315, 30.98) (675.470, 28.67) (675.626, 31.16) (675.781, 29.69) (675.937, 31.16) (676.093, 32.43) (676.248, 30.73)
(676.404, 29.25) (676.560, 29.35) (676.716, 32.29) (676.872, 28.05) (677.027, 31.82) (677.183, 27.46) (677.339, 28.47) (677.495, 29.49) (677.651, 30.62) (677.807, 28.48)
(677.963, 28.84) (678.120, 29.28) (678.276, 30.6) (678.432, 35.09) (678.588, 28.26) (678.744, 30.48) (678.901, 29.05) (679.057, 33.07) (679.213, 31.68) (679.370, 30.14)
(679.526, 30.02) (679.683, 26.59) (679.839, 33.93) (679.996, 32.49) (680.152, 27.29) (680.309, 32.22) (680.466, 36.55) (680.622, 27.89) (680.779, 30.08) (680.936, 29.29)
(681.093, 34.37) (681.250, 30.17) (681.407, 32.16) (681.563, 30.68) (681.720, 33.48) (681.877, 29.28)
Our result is 28.47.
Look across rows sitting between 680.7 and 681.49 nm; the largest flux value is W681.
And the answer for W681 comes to 34.37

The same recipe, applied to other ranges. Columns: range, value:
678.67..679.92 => 33.93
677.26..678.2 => 30.62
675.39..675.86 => 31.16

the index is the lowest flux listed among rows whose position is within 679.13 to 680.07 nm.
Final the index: 26.59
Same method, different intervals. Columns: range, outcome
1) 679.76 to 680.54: 27.29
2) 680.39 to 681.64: 27.89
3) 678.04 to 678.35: 29.28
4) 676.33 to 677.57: 27.46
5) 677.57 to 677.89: 28.48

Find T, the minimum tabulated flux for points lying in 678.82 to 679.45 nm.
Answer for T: 29.05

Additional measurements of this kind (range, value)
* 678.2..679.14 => 28.26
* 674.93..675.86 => 28.49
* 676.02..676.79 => 29.25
